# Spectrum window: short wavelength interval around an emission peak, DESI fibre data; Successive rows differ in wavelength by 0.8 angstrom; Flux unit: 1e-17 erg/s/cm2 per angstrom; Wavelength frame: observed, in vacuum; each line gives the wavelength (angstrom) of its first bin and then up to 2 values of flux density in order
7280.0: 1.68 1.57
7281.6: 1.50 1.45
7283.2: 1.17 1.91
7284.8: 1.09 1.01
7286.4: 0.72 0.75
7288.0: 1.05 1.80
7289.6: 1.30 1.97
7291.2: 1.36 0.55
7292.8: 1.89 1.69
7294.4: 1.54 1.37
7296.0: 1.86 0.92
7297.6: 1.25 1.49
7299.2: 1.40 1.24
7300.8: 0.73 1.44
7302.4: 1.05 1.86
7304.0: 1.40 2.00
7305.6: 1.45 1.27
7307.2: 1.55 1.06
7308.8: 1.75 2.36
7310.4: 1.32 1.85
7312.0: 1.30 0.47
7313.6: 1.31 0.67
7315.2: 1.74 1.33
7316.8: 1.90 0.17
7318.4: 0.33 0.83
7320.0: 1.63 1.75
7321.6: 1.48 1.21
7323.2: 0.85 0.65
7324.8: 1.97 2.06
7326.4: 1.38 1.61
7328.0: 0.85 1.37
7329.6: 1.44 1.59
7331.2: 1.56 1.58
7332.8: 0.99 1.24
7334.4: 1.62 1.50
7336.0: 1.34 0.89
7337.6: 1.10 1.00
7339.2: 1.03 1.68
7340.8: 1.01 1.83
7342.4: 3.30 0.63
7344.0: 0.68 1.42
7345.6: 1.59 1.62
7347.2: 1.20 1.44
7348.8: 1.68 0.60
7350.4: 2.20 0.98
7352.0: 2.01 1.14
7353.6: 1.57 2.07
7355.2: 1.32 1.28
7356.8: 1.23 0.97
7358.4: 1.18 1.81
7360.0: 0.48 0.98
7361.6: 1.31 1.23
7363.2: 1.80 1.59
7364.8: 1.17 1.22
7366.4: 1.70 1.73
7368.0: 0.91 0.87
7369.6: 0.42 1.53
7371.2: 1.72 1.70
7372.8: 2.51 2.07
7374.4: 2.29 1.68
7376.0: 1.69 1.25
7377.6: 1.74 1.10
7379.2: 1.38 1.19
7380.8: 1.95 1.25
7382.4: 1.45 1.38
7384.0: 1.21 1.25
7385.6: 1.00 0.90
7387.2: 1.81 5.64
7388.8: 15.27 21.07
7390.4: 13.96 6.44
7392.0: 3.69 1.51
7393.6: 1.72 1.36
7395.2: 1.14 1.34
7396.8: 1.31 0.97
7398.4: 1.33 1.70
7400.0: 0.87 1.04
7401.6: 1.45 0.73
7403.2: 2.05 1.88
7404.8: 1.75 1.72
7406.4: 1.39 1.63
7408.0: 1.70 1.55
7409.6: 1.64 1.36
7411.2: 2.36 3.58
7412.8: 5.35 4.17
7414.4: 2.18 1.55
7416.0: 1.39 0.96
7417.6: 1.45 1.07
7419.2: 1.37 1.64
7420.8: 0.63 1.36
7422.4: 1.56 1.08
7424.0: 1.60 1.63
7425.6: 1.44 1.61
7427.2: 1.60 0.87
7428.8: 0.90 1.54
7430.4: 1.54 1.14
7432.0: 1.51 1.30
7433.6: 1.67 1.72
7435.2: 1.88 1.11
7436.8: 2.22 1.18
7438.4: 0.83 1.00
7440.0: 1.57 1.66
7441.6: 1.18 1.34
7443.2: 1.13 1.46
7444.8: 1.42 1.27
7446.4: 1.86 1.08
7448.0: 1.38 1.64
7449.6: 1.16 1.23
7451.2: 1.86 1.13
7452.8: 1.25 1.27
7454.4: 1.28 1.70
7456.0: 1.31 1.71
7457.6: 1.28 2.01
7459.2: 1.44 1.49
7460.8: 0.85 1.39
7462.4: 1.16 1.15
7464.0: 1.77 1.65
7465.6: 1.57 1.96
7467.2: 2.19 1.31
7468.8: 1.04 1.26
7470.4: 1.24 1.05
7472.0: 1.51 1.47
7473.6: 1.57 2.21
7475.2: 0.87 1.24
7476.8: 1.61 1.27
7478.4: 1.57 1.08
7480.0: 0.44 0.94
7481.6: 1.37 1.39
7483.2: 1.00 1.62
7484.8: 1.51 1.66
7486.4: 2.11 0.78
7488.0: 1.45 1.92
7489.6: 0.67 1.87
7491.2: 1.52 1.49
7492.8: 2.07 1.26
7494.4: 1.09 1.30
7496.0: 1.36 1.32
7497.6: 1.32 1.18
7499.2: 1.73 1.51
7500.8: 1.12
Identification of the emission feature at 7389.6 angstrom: H-alpha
